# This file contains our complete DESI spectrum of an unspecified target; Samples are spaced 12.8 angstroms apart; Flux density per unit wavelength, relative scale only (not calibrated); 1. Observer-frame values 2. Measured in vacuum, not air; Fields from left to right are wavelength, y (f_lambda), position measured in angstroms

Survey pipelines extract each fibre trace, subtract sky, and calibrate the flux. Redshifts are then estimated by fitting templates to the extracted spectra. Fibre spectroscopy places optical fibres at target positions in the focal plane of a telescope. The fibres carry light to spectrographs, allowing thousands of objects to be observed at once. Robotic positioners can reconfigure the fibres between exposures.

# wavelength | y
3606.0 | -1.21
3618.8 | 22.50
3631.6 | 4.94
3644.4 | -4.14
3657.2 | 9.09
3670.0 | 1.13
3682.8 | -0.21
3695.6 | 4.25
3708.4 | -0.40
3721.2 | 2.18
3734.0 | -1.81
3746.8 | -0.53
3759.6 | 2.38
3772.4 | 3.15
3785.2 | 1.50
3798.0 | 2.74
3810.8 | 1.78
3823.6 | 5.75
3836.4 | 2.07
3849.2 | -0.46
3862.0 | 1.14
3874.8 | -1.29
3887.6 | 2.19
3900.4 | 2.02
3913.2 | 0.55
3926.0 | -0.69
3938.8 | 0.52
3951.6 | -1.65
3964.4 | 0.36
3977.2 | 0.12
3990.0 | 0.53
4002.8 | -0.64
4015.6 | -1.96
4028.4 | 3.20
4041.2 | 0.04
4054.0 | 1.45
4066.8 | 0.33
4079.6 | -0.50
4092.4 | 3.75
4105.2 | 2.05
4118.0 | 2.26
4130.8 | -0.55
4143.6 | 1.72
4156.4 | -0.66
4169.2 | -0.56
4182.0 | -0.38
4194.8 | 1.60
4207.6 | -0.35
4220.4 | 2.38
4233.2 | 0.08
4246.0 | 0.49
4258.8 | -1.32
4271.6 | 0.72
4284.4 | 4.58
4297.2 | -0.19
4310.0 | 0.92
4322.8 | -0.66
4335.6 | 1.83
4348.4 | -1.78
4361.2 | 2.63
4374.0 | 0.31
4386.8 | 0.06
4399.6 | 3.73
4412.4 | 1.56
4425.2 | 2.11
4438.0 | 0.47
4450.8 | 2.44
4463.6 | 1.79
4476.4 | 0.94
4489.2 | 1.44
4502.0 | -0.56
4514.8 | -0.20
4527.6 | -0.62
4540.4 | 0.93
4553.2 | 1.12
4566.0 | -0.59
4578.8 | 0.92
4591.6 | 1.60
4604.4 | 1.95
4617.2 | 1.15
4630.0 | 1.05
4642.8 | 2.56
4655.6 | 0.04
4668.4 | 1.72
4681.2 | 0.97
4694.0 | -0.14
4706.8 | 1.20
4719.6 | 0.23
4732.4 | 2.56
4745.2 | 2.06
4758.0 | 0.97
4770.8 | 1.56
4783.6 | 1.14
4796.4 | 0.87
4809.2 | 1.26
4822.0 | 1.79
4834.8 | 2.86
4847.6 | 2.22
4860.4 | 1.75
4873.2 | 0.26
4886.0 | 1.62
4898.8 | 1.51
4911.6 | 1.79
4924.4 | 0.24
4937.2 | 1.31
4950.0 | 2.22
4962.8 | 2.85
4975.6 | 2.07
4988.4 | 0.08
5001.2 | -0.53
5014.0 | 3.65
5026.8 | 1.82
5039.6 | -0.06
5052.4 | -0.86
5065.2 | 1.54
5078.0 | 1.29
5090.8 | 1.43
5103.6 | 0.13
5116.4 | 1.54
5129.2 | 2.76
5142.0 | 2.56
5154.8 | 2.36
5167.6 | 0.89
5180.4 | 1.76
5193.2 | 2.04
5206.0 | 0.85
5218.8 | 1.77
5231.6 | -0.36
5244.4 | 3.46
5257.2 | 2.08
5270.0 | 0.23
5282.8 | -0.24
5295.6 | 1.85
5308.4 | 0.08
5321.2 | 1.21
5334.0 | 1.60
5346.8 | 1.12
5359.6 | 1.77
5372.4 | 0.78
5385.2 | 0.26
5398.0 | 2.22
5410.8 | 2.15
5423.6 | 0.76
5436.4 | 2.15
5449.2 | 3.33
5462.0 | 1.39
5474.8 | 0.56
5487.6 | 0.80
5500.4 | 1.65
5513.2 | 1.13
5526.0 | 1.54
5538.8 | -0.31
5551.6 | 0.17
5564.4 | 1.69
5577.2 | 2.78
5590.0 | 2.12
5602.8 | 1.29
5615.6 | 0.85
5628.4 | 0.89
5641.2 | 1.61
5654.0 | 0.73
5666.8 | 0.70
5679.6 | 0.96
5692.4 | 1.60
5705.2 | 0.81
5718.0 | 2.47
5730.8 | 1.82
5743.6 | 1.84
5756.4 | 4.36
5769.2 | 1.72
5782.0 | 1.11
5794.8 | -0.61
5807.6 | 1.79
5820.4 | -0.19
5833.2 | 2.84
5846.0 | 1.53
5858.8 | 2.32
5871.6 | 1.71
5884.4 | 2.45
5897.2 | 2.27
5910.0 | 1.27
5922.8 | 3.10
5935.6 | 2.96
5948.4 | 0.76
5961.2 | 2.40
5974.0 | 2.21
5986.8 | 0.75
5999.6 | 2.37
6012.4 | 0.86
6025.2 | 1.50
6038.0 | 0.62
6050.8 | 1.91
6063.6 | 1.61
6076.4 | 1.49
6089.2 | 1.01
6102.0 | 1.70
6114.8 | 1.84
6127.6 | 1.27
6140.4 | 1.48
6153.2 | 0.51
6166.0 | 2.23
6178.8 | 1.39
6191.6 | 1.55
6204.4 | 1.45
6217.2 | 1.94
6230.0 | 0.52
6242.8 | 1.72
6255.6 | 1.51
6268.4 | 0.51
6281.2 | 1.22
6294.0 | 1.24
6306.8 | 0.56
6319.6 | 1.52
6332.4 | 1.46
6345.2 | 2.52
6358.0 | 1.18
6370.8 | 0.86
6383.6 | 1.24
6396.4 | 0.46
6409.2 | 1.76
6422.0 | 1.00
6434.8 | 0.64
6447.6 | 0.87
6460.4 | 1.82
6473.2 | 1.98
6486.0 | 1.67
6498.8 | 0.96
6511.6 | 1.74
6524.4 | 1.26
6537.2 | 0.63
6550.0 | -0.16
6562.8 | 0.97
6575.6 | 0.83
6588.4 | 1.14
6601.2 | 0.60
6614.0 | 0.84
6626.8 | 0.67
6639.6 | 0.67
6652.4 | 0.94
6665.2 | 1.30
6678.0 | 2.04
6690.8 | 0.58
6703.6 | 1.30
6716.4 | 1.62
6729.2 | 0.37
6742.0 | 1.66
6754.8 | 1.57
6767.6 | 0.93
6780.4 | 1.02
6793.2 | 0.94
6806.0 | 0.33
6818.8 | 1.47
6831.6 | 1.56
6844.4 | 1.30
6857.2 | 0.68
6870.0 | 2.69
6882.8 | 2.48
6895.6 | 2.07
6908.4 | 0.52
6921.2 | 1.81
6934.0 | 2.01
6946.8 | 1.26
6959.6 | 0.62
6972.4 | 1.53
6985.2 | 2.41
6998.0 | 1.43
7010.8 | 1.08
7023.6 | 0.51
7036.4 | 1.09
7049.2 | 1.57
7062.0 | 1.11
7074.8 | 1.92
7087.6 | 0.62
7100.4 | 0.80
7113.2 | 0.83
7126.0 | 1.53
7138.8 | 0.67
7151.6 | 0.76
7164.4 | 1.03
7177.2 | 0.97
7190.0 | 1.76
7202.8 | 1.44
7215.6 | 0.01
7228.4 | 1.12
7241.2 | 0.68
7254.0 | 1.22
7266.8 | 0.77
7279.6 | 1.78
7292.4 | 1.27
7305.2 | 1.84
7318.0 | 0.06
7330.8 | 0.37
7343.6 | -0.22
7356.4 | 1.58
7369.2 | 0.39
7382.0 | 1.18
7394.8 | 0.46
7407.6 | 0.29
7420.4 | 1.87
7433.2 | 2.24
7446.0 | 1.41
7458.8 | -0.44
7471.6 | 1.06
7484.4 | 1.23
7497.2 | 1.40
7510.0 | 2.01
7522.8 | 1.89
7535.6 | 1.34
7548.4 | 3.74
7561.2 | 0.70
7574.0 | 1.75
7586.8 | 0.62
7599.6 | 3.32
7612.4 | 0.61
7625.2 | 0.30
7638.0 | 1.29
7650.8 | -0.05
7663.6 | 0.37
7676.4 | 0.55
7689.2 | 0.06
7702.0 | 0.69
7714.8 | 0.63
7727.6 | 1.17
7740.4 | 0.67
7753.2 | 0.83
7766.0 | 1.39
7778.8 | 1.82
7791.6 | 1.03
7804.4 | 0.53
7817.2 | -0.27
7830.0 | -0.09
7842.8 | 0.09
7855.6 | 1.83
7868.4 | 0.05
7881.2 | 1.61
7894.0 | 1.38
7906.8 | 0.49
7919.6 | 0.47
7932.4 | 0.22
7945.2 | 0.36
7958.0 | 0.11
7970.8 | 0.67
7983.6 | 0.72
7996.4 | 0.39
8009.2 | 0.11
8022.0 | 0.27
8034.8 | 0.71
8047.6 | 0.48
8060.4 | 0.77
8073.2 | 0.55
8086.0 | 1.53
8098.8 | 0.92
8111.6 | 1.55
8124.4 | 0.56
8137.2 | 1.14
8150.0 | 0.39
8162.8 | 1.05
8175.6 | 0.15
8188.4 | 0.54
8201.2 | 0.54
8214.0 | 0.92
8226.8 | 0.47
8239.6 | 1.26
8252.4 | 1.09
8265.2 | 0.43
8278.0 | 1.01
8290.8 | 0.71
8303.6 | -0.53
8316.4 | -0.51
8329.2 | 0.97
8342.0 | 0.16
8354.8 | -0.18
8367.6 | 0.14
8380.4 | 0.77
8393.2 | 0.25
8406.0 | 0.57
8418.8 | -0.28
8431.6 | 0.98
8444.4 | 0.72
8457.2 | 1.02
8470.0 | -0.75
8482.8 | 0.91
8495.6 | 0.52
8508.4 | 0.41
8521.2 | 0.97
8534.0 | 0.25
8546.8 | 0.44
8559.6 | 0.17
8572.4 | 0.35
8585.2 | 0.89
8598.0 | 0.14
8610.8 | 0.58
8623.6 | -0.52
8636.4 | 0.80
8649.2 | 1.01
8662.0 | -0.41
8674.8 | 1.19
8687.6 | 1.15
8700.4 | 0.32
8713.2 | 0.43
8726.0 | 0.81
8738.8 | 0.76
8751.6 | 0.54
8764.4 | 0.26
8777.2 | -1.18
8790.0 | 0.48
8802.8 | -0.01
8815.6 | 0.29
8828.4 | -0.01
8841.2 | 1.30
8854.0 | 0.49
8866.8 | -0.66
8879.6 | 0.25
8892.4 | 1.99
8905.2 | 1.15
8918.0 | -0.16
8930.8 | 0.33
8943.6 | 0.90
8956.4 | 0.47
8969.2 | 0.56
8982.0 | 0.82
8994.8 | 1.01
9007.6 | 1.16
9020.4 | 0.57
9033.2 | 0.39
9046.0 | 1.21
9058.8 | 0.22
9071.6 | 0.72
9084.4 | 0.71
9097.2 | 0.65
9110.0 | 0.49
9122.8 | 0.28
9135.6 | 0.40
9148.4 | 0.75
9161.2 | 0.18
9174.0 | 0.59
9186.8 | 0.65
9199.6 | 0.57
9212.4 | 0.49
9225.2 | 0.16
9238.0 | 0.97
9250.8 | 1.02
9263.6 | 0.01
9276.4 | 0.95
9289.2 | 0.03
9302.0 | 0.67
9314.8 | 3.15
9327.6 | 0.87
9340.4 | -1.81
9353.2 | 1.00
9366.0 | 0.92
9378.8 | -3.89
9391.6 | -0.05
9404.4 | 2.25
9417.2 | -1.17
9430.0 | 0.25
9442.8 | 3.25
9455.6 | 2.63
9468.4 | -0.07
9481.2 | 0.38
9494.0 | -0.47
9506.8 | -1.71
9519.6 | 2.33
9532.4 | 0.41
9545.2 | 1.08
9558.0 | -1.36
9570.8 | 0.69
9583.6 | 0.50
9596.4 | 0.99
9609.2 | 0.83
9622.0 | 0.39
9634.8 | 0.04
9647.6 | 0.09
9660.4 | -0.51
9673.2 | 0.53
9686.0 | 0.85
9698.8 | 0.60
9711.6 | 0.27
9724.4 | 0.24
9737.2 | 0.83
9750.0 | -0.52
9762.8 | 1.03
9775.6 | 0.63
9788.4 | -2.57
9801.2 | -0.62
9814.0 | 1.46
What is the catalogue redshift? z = 0.150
